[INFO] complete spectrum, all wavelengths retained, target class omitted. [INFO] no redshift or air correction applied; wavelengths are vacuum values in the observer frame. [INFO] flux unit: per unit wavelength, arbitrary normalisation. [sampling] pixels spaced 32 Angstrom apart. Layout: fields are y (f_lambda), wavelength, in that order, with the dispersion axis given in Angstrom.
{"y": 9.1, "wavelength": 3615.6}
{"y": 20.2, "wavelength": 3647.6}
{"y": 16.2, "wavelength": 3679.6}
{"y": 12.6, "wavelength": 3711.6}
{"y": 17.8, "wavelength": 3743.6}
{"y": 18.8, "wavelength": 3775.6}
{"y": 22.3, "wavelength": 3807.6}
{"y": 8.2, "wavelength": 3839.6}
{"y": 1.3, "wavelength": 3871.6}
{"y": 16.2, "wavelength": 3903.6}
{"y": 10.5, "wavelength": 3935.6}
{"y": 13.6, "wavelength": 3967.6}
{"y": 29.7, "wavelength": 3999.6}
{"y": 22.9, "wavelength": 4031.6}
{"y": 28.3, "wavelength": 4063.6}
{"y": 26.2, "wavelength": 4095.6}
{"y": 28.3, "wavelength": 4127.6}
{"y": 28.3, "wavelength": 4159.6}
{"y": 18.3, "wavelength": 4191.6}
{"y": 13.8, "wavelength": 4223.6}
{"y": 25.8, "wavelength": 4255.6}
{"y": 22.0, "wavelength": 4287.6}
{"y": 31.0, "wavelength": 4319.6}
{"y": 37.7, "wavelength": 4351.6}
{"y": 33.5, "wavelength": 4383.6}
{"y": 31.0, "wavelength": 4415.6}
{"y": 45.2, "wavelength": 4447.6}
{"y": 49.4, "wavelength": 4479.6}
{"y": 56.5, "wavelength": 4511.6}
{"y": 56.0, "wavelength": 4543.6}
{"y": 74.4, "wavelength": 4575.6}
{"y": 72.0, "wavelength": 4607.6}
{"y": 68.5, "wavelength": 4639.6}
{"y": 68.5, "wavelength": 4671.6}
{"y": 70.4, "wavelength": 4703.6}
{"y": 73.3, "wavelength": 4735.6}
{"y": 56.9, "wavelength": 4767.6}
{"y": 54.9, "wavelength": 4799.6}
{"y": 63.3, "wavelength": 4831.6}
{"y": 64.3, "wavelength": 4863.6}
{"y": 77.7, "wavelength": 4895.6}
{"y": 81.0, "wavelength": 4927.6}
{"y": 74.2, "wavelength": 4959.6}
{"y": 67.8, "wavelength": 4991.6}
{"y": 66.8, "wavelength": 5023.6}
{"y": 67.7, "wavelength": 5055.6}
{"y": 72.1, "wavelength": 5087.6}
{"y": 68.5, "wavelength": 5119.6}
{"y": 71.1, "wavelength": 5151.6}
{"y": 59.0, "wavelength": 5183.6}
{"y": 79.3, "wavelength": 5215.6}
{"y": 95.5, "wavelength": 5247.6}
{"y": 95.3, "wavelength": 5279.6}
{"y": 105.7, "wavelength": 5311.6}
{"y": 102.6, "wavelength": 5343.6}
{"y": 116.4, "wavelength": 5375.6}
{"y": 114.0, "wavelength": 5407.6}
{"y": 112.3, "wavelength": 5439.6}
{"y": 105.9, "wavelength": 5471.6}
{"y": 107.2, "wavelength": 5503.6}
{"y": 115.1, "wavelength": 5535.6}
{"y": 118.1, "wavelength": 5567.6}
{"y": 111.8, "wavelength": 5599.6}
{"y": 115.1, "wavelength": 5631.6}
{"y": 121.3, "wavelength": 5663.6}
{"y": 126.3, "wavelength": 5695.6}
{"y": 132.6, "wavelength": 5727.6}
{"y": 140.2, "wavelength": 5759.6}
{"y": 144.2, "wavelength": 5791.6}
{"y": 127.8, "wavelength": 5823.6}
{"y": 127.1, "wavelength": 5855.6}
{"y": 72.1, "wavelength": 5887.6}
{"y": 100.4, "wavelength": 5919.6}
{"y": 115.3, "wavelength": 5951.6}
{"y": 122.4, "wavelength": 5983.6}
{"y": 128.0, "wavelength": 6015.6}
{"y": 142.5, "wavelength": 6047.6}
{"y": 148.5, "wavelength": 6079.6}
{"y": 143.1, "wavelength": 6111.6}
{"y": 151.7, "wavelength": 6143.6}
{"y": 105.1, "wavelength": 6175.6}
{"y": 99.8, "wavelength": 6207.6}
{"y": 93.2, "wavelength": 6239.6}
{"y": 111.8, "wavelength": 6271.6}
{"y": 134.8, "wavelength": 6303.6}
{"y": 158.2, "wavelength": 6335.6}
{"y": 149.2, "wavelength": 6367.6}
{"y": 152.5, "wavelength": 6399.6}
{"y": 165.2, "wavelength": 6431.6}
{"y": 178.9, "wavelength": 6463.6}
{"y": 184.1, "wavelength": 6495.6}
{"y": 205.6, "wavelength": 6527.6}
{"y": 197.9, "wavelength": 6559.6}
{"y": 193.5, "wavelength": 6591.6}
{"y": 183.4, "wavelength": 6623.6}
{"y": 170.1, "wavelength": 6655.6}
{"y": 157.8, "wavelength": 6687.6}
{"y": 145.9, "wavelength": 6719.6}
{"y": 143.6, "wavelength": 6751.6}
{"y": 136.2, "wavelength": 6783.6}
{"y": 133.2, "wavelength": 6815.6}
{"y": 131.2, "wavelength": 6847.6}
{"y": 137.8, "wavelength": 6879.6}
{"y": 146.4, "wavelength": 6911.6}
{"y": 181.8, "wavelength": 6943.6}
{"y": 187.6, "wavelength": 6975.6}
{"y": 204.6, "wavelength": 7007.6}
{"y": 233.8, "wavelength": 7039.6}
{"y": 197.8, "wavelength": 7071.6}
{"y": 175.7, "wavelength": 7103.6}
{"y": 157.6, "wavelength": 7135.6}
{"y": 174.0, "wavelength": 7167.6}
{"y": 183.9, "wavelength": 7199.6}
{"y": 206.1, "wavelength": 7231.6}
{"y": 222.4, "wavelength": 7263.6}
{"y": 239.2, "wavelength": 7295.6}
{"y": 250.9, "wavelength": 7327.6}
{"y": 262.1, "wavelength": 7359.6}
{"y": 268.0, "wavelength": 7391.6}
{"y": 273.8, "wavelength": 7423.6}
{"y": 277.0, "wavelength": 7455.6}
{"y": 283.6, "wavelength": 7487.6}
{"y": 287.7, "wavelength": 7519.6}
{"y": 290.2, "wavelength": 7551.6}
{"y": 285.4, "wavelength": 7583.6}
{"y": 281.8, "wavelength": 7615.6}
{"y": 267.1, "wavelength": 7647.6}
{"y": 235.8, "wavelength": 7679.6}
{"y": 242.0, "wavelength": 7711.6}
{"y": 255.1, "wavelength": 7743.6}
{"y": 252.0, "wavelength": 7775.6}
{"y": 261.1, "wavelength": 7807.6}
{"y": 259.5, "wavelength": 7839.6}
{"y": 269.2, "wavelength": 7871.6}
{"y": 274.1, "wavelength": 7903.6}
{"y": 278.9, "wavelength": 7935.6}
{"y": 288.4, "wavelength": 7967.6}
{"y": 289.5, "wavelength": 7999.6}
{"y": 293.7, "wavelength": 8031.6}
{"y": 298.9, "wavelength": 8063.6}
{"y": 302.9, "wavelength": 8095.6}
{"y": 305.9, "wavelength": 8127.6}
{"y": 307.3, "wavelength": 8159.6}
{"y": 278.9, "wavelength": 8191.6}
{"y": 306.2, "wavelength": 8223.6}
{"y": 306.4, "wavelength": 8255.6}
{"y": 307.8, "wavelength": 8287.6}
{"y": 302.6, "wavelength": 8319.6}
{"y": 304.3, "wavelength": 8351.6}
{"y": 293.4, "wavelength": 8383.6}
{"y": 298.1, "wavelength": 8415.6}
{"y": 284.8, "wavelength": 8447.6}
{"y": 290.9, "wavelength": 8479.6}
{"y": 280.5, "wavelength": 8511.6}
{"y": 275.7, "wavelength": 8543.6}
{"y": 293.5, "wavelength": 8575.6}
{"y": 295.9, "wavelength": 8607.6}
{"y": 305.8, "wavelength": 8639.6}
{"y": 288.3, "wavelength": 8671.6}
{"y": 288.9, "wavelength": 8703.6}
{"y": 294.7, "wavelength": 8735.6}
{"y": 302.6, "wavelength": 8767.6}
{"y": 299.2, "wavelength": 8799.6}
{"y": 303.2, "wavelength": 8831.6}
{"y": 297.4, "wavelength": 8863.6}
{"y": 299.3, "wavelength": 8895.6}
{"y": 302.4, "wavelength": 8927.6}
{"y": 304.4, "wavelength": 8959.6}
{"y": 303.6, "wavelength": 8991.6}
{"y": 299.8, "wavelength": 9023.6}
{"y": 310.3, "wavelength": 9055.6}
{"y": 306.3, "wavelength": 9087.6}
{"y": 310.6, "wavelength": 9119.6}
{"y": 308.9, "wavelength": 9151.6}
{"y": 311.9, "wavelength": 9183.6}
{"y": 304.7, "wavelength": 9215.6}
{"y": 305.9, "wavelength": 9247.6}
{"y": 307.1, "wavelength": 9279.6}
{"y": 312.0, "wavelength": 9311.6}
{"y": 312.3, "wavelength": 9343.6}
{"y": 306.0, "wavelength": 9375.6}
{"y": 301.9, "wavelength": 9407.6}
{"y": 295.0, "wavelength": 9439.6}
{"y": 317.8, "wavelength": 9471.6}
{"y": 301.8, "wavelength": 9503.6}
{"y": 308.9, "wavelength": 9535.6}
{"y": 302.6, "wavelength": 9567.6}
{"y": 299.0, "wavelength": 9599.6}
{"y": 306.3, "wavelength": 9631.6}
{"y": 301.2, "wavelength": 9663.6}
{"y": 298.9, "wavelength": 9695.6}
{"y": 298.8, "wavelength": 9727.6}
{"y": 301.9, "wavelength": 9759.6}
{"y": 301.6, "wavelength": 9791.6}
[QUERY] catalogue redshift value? 0.000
